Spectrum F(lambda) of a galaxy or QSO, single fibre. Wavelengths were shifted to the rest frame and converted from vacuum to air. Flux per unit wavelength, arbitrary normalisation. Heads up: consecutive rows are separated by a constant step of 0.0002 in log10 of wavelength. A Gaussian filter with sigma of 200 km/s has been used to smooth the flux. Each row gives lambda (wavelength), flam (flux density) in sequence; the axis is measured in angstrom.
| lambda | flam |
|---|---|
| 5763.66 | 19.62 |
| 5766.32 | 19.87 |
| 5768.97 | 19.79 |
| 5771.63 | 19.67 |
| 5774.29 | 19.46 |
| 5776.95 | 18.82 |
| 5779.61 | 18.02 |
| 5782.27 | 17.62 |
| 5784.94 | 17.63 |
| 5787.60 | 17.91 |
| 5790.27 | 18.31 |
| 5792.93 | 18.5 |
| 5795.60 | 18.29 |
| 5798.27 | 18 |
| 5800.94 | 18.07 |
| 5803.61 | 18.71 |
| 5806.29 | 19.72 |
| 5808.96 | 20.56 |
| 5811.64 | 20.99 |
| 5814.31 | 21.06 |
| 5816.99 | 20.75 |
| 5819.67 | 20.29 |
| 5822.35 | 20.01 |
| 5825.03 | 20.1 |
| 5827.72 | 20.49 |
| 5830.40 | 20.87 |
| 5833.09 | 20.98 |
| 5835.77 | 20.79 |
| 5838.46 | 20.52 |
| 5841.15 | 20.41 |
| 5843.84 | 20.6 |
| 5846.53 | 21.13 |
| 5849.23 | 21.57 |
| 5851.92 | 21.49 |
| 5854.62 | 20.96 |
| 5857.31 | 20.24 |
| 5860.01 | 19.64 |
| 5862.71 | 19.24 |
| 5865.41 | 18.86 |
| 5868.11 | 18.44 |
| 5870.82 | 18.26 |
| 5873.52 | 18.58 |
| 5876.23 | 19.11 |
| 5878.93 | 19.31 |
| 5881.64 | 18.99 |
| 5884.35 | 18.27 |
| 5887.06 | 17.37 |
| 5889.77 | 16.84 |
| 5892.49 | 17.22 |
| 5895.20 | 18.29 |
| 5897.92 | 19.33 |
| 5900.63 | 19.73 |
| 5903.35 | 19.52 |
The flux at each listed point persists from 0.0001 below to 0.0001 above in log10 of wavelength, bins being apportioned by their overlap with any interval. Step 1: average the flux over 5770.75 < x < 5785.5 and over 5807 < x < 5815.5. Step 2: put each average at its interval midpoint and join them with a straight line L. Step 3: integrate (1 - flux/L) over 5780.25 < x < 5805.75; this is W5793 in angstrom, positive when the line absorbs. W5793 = 1.8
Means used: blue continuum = 18.5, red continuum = 20.8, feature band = 18.2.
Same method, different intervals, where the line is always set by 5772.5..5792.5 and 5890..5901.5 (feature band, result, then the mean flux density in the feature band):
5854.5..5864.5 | -0.8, 19.9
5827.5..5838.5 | -1.5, 20.8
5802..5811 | -0.7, 19.7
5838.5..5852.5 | -2.0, 21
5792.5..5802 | 0.1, 18.2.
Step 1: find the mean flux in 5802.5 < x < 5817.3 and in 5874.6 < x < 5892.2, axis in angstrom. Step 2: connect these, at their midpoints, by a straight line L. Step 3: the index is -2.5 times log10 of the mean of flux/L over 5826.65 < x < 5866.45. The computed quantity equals -0.07 mag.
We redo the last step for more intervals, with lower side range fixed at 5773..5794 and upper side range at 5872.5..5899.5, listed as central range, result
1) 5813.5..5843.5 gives -0.13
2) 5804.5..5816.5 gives -0.12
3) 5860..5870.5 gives -0.03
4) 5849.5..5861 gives -0.13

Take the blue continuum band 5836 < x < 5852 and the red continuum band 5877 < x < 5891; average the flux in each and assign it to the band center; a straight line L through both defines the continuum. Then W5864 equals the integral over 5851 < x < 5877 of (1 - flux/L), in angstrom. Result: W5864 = 0.1 angstrom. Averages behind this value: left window 20.9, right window 18.2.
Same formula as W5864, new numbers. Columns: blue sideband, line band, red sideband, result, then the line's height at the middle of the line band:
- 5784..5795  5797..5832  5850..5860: -1.5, 19.1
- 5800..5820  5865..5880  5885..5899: -0.3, 18.3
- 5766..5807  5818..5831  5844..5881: -0.8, 19.2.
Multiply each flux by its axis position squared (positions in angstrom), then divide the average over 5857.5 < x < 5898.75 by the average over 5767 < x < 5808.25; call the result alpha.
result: 1.0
